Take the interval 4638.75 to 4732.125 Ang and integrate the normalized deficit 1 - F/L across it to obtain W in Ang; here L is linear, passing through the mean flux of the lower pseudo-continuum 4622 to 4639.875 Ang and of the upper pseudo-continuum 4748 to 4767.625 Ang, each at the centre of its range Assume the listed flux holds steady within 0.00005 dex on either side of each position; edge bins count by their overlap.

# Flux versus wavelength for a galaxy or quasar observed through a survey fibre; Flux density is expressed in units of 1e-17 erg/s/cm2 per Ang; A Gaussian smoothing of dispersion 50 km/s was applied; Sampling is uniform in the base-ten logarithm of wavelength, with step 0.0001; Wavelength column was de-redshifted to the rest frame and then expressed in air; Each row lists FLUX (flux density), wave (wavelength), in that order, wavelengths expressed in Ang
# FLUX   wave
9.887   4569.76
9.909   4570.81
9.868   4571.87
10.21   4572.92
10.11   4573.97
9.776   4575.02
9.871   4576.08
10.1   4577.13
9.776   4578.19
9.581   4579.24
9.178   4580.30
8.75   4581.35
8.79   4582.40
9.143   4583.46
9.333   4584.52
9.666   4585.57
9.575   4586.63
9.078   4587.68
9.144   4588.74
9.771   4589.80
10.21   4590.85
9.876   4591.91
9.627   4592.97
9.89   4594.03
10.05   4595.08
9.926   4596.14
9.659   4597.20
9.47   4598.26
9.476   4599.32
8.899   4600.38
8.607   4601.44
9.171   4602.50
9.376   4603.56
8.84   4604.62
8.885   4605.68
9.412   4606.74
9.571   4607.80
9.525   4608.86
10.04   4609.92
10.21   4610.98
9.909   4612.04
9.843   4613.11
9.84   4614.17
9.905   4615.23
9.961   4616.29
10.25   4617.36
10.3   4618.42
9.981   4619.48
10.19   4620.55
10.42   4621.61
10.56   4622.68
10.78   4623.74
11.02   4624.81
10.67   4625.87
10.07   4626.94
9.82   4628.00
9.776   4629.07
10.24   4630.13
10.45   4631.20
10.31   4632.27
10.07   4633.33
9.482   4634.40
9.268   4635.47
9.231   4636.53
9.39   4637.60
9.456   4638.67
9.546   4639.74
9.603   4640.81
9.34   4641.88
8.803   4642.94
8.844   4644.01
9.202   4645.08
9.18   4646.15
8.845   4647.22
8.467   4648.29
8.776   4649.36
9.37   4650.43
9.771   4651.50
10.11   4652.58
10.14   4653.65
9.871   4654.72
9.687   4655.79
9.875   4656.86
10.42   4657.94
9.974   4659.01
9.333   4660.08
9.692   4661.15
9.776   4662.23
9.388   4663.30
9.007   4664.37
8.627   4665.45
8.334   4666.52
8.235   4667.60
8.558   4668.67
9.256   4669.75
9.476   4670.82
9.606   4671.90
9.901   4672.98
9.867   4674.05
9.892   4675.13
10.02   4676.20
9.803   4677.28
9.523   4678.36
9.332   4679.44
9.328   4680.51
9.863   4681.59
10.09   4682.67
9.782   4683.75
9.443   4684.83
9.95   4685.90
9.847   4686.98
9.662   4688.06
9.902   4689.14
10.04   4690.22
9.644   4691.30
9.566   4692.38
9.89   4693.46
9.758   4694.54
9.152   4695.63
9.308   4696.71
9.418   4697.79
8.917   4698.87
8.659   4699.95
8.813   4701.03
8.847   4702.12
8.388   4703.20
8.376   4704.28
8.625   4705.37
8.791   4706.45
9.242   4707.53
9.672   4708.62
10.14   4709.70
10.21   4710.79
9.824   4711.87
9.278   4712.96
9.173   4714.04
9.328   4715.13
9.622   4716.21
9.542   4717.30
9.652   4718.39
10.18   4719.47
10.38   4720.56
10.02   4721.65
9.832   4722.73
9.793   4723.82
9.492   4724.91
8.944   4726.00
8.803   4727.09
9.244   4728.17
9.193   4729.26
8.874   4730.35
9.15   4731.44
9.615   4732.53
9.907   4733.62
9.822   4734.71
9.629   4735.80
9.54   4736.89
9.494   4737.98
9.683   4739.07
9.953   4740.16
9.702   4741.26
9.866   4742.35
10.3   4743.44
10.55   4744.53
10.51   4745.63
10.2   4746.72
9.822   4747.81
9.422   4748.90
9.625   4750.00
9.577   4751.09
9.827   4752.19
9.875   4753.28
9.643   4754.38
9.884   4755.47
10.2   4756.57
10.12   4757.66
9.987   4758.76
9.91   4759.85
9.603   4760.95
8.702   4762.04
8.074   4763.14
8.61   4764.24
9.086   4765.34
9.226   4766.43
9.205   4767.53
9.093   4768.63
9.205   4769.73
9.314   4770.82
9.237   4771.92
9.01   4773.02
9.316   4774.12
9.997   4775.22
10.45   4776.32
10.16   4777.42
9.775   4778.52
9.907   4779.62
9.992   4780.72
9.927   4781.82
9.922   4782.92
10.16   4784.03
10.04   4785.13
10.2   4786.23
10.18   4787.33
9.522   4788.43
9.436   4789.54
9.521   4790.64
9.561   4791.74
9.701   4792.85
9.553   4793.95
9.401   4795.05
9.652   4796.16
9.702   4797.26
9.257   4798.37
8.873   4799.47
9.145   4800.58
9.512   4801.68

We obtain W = 3.4 Ang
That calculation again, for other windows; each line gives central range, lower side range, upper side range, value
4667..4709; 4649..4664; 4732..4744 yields 1.53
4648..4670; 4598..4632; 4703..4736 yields 0.72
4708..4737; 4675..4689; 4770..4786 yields 0.52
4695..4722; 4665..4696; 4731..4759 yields 0.92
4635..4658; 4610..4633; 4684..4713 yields 1.26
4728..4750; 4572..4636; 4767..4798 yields -0.07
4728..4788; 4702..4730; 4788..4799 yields -1.22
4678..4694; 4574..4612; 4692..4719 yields -0.69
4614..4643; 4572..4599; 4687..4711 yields -1.42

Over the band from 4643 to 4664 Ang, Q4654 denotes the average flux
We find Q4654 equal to 9.49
